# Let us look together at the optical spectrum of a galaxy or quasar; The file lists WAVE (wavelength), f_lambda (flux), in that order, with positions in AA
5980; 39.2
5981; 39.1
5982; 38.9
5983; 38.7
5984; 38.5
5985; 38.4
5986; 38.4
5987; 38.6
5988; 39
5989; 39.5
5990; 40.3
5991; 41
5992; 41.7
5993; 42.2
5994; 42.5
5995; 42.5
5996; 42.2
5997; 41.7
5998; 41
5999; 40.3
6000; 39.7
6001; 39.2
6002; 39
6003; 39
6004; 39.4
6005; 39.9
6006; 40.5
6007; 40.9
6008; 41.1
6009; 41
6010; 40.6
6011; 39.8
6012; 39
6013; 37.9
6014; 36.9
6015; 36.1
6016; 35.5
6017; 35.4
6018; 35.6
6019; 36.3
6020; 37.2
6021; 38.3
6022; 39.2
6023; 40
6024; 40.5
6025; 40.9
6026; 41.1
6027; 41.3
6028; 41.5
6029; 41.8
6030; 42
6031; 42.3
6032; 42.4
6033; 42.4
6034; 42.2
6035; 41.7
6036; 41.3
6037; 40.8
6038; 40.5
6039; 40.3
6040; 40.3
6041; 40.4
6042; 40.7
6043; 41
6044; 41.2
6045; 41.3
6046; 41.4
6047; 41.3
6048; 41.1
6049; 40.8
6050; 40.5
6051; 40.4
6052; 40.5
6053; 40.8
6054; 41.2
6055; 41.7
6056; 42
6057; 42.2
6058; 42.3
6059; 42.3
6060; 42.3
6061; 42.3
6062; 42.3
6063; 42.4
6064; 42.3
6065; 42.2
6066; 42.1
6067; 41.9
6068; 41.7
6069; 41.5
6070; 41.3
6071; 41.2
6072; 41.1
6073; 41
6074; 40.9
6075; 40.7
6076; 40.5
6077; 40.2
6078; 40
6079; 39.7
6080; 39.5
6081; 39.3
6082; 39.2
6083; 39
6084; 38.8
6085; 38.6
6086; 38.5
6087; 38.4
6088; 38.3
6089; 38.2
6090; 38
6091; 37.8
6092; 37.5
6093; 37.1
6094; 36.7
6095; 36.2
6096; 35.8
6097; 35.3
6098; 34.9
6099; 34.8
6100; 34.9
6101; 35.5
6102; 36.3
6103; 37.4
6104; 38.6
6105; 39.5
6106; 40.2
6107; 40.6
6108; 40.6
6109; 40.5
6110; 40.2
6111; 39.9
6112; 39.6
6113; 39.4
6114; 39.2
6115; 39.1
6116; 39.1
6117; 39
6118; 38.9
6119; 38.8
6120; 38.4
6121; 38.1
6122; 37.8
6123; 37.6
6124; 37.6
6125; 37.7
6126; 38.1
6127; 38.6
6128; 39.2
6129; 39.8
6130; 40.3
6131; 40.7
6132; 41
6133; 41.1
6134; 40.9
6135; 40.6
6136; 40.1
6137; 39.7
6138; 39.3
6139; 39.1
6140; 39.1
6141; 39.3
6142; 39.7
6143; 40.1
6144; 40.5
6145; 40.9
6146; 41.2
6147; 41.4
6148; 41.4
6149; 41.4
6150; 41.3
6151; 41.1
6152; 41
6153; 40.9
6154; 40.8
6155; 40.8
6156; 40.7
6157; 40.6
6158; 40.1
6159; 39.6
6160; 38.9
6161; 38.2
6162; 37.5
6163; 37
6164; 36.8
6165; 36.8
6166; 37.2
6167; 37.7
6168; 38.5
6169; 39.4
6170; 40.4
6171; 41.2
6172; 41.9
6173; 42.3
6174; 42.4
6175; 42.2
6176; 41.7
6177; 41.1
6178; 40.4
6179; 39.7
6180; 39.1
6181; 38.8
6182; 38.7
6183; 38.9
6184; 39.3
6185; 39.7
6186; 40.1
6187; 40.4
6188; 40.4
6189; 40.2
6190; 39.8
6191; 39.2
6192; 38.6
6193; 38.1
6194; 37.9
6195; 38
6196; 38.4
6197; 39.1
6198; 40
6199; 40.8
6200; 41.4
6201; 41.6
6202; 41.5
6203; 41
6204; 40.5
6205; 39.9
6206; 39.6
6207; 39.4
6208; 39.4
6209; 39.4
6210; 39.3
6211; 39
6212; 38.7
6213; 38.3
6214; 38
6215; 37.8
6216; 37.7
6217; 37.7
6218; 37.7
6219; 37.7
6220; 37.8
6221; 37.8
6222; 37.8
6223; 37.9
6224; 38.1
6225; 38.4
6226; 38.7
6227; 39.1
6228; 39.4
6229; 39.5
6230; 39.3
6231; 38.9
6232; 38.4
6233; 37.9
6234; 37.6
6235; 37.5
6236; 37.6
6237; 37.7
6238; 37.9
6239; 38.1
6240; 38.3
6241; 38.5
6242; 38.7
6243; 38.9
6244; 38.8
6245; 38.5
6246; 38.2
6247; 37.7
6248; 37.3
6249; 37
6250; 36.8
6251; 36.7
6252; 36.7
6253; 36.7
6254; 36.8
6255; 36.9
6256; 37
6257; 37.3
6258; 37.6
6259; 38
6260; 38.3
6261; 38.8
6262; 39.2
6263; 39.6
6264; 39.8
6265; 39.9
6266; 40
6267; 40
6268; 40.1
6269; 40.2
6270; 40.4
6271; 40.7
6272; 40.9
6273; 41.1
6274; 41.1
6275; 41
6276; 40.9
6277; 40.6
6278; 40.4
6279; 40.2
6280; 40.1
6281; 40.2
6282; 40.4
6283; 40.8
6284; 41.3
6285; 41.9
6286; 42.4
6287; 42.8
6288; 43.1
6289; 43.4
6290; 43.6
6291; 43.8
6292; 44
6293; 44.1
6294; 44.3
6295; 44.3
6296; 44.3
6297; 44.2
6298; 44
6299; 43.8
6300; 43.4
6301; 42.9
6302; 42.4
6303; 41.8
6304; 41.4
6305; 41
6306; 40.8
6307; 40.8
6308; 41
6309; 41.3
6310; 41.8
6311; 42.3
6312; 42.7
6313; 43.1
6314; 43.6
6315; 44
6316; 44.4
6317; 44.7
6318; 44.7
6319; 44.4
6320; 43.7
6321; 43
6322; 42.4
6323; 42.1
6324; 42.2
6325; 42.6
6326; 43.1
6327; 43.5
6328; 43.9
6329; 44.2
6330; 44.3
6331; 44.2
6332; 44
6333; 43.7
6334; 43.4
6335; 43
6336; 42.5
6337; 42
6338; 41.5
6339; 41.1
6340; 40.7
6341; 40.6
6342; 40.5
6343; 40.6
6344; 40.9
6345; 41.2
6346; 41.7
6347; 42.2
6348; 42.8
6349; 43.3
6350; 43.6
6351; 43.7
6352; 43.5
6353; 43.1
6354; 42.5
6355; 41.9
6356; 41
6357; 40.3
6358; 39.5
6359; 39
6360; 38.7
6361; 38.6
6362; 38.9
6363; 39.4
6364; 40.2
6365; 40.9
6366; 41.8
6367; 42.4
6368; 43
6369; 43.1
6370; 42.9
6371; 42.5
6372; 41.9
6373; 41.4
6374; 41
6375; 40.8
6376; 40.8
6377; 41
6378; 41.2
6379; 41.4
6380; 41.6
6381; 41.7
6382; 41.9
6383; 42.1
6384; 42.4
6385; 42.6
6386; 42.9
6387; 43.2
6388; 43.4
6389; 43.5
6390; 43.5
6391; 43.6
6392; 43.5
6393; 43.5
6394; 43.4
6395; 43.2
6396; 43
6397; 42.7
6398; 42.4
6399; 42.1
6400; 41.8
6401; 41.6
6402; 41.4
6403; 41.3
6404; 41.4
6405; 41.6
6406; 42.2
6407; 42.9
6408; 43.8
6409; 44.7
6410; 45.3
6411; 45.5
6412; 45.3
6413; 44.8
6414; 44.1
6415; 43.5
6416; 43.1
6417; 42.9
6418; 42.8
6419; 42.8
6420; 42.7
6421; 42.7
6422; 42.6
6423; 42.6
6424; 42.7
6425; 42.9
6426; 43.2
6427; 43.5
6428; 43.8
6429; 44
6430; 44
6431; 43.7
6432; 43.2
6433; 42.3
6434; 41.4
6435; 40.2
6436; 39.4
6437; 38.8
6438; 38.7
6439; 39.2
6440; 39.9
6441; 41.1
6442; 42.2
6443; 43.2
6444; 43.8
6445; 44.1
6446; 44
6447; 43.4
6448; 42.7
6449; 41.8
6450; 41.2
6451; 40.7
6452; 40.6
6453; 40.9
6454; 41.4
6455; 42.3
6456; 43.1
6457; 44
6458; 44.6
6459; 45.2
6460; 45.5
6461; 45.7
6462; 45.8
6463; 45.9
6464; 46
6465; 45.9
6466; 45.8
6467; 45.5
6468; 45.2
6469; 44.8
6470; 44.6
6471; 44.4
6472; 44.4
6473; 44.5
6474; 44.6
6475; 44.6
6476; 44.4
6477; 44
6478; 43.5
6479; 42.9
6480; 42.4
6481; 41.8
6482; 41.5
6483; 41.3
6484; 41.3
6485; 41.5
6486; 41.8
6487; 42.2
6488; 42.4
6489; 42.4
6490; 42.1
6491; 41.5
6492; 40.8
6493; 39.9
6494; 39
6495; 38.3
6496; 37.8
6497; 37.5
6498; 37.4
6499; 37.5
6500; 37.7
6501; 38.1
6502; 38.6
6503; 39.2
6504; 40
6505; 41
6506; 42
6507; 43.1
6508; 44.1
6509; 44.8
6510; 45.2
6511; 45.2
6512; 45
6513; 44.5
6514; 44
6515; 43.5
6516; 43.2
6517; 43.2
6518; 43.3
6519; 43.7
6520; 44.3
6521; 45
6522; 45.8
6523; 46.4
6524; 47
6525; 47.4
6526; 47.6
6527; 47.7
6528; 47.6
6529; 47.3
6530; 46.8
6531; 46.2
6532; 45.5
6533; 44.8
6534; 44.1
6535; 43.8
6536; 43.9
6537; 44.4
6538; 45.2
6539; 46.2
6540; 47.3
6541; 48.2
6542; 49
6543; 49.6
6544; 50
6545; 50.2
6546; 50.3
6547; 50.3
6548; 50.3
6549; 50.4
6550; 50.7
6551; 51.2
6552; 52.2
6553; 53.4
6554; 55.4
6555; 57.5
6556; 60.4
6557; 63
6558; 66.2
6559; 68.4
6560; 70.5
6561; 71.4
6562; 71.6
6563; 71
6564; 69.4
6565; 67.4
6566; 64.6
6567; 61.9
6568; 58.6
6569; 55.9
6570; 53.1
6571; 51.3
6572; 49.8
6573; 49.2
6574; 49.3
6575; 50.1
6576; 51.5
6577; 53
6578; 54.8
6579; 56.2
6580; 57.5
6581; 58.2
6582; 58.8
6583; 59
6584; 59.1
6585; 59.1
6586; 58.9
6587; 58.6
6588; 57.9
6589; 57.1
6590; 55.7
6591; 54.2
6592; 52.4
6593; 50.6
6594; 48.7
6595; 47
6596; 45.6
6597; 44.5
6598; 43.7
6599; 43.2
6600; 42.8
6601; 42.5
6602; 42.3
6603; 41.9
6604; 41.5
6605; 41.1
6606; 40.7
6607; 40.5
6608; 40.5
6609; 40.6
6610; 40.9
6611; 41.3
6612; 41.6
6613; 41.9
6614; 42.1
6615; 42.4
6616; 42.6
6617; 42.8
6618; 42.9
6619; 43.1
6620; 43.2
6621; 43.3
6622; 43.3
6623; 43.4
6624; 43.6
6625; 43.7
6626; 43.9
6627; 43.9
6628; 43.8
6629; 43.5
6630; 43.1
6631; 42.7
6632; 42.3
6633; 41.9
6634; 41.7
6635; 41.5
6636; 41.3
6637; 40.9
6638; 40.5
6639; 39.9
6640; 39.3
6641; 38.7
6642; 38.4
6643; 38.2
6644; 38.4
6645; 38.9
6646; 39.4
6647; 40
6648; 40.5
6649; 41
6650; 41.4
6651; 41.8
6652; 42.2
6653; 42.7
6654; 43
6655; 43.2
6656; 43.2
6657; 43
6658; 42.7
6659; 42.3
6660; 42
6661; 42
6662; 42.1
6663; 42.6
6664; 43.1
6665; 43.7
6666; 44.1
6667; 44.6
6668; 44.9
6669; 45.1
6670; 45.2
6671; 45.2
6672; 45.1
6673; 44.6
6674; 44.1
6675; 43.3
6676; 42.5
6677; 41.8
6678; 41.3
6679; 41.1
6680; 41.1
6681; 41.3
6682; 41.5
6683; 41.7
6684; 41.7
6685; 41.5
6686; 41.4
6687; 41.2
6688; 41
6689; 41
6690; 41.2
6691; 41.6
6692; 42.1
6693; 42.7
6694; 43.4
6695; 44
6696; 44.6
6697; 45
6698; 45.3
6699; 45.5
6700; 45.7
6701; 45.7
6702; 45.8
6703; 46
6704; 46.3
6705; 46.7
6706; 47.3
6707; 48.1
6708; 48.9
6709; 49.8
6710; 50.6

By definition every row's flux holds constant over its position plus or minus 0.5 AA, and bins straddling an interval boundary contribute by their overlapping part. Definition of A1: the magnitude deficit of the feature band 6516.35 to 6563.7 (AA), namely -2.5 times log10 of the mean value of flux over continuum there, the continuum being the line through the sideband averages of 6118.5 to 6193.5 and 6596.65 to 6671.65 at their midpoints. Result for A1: -0.22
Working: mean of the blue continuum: 39.7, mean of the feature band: 51.2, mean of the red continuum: 42.2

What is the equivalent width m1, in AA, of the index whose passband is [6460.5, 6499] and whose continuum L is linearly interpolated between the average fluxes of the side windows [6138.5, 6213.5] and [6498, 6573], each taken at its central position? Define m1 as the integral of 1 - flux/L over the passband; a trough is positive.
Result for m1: 4.4 AA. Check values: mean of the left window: 39.8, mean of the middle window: 42.7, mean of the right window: 49.8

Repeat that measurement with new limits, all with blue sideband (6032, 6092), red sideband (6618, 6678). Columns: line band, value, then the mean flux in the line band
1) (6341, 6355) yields -0.2 AA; 42.2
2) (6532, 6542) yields -0.8 AA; 45.5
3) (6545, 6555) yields -2.3 AA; 51.8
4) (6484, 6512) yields 0.7 AA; 40.9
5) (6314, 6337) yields -1.1 AA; 43.5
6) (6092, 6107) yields 1.5 AA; 36.8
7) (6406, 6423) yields -0.8 AA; 43.6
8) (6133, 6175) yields 1.0 AA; 40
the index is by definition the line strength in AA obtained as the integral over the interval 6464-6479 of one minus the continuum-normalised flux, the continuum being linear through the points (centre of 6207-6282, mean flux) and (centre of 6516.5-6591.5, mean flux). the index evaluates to 1.4 AA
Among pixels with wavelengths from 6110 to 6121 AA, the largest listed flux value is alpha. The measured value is 40.2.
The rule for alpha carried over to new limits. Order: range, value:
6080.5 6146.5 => 41.2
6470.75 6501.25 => 44.6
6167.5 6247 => 42.4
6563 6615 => 71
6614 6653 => 43.9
